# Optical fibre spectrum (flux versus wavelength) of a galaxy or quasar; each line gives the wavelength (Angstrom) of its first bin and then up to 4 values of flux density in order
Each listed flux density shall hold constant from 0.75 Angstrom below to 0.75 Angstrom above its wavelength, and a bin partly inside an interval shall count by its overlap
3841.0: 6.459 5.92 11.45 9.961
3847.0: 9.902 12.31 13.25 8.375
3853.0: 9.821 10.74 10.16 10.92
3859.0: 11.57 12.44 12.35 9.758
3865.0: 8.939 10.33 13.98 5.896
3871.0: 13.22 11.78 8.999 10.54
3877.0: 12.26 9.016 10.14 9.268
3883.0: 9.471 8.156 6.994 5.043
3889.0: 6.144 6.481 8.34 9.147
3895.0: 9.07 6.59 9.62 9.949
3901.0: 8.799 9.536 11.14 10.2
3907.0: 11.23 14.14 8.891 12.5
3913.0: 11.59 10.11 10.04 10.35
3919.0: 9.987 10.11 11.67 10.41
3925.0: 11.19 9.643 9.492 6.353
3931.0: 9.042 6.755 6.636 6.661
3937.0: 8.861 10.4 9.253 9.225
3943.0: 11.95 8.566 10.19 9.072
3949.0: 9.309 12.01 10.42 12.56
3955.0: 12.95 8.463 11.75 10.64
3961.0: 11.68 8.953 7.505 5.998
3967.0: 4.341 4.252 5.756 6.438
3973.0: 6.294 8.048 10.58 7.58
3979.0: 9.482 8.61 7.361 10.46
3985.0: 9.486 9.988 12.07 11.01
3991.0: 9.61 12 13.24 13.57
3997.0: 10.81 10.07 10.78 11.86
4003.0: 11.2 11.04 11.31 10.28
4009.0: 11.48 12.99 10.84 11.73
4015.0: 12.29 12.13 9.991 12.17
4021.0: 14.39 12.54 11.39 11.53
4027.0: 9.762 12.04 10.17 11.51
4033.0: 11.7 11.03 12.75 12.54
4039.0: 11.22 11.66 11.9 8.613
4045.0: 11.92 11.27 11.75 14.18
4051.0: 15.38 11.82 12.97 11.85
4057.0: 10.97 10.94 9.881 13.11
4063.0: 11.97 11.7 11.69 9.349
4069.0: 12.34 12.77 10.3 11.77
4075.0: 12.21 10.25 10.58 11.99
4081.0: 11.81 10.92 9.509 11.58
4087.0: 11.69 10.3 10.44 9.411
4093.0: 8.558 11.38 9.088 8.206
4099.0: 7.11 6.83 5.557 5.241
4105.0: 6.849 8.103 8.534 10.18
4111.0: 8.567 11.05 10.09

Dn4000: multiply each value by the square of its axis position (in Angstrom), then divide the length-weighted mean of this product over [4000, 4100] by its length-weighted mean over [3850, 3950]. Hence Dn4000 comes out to 1.3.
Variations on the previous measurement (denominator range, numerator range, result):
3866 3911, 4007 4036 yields 1.31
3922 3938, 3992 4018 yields 1.38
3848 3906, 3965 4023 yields 1.10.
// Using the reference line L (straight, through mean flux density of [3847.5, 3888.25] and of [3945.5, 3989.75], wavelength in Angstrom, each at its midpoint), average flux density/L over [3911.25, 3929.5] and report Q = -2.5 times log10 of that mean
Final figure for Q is -0.081 mag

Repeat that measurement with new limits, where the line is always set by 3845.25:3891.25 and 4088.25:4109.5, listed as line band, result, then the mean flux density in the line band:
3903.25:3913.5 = -0.179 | 11.4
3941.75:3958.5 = -0.136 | 10.6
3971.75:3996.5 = -0.092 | 9.9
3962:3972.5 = 0.447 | 6.11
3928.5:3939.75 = 0.194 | 7.92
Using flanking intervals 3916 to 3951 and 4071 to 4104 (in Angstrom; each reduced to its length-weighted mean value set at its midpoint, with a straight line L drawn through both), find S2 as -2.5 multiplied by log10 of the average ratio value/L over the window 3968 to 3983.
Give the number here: 0.26 mag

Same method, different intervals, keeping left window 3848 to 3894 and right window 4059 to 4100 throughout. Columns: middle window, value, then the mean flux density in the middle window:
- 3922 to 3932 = 0.07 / 9.46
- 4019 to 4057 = -0.13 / 11.9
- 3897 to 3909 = -0.05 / 10.4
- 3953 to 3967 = 0.06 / 9.7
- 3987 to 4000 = -0.11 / 11.5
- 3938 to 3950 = 0.04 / 9.78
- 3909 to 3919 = -0.06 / 10.6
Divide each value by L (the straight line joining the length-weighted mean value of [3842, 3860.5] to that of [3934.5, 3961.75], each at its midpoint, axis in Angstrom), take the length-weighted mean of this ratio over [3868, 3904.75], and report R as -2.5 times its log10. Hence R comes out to 0.15 mag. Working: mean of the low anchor 10.5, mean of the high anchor 10.2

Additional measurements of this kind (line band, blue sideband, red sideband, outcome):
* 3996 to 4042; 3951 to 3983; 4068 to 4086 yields -0.17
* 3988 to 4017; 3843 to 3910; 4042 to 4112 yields -0.12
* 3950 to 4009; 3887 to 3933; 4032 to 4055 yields 0.11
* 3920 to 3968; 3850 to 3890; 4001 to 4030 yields 0.15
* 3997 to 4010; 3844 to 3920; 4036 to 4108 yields -0.06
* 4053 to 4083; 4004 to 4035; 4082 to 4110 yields -0.17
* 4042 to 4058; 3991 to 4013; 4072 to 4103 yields -0.14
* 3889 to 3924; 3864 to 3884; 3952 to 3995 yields 0.00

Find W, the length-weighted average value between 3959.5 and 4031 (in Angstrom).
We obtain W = 10.2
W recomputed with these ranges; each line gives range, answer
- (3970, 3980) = 7.91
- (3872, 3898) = 8.67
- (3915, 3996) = 9.4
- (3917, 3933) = 9.58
